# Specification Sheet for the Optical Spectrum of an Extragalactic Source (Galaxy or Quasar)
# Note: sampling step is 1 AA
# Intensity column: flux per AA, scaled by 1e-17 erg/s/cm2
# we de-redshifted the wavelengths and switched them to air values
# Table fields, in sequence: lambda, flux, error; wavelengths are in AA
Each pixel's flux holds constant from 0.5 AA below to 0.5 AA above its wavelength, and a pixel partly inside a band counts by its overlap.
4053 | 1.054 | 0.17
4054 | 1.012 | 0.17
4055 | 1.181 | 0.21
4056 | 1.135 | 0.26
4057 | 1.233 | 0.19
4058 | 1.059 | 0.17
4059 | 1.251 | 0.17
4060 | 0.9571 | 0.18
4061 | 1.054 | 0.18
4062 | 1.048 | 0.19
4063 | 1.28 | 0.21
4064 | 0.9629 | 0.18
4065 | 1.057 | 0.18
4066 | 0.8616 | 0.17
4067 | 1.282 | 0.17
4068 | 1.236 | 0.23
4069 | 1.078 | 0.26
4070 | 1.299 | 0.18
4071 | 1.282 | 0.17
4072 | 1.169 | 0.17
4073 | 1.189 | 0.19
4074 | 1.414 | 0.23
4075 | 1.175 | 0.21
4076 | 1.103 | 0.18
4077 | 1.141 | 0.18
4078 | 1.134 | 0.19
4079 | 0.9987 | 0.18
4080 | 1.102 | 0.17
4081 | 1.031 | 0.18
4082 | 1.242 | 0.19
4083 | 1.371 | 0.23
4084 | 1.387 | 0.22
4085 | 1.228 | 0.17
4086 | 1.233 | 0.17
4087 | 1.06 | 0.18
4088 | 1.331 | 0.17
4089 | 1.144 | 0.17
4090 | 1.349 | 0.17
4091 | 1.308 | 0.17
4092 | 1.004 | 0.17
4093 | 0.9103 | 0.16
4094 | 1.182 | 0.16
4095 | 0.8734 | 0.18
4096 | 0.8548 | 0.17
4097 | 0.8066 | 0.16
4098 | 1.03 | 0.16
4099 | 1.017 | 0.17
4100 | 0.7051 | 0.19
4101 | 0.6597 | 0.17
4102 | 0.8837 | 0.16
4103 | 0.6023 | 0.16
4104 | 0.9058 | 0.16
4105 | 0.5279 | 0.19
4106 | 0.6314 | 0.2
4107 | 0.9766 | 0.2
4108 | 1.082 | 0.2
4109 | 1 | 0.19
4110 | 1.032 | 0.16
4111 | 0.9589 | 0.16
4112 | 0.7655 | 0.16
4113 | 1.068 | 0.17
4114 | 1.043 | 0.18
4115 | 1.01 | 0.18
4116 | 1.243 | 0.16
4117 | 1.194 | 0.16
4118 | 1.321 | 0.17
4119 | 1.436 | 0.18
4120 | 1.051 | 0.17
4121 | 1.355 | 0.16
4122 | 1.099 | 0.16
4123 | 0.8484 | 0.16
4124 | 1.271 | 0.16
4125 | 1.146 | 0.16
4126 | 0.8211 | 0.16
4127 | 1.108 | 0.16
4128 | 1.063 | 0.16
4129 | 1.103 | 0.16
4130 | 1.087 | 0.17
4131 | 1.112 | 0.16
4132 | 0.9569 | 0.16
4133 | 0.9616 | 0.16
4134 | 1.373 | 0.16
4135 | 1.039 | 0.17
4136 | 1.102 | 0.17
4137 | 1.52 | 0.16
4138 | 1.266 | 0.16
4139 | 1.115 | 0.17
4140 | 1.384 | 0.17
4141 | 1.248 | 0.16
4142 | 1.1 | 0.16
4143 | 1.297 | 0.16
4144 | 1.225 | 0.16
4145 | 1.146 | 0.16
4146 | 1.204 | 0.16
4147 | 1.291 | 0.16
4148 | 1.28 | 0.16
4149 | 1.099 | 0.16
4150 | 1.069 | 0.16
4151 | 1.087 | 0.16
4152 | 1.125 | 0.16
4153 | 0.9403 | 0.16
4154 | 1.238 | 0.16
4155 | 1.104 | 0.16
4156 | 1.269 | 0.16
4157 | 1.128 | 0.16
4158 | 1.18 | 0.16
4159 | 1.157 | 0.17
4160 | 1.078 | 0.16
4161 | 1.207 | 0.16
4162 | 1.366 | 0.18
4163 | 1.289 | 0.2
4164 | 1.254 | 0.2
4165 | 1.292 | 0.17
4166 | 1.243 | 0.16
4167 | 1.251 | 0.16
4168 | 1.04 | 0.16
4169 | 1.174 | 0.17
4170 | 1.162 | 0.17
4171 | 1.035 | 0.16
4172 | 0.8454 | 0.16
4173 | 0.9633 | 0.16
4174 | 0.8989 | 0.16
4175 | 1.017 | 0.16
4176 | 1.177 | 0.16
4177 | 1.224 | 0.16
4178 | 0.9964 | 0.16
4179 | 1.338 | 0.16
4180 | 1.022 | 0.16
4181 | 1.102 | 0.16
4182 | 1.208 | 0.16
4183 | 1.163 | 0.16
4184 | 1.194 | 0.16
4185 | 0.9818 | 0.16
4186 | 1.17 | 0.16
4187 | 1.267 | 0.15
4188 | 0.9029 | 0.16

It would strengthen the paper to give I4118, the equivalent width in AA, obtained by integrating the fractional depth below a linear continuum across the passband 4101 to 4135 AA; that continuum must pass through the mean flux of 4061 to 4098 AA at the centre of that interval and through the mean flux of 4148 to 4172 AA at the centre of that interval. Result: 3.7 AA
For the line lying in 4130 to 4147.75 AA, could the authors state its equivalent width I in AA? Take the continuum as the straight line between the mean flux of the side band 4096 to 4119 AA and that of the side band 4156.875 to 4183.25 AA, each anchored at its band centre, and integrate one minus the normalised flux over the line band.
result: -2.6 AA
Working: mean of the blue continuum 0.94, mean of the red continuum 1.14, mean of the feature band 1.19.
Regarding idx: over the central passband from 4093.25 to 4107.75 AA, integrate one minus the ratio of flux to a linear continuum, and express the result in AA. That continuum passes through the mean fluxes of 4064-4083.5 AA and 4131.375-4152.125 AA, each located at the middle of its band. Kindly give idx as 4.1 AA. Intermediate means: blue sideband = 1.16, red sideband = 1.19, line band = 0.838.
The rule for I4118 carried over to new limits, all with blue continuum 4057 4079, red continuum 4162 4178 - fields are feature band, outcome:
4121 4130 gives 0.5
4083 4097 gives 0.0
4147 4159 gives -0.2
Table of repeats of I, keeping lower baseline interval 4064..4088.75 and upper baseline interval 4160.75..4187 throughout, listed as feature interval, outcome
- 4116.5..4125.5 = -0.2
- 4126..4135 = 0.6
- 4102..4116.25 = 3.1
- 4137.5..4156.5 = -0.5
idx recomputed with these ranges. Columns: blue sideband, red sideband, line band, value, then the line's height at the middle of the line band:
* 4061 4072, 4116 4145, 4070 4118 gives 3.9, 1.15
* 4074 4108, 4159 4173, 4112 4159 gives -1.7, 1.11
